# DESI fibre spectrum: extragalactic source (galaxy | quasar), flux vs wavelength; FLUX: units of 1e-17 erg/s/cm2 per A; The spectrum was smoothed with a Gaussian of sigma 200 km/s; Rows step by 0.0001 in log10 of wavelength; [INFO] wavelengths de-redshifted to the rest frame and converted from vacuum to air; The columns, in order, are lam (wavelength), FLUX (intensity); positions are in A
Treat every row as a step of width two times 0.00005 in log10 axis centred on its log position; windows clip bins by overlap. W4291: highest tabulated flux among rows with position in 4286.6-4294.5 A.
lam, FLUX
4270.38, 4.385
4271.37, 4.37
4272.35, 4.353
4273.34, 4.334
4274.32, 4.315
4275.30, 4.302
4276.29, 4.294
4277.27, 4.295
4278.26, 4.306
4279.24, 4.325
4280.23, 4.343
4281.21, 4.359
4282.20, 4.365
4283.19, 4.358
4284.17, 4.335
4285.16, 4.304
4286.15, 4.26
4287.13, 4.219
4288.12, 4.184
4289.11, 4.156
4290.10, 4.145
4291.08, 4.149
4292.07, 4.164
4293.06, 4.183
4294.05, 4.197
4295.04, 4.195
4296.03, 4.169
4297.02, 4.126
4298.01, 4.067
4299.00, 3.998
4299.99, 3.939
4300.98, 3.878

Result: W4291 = 4.219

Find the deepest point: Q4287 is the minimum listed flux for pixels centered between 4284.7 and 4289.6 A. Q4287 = 4.156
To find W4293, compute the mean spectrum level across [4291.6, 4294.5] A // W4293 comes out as 4.18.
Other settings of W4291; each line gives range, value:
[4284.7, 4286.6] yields 4.304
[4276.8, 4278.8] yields 4.306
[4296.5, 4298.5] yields 4.126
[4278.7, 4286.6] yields 4.365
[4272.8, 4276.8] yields 4.334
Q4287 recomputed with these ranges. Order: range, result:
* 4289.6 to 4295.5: 4.145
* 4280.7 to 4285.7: 4.304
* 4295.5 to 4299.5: 3.998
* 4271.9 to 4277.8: 4.294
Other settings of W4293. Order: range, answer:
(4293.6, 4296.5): 4.18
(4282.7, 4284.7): 4.35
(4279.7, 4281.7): 4.35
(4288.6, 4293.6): 4.16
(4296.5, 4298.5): 4.1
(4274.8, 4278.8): 4.3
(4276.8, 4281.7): 4.33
